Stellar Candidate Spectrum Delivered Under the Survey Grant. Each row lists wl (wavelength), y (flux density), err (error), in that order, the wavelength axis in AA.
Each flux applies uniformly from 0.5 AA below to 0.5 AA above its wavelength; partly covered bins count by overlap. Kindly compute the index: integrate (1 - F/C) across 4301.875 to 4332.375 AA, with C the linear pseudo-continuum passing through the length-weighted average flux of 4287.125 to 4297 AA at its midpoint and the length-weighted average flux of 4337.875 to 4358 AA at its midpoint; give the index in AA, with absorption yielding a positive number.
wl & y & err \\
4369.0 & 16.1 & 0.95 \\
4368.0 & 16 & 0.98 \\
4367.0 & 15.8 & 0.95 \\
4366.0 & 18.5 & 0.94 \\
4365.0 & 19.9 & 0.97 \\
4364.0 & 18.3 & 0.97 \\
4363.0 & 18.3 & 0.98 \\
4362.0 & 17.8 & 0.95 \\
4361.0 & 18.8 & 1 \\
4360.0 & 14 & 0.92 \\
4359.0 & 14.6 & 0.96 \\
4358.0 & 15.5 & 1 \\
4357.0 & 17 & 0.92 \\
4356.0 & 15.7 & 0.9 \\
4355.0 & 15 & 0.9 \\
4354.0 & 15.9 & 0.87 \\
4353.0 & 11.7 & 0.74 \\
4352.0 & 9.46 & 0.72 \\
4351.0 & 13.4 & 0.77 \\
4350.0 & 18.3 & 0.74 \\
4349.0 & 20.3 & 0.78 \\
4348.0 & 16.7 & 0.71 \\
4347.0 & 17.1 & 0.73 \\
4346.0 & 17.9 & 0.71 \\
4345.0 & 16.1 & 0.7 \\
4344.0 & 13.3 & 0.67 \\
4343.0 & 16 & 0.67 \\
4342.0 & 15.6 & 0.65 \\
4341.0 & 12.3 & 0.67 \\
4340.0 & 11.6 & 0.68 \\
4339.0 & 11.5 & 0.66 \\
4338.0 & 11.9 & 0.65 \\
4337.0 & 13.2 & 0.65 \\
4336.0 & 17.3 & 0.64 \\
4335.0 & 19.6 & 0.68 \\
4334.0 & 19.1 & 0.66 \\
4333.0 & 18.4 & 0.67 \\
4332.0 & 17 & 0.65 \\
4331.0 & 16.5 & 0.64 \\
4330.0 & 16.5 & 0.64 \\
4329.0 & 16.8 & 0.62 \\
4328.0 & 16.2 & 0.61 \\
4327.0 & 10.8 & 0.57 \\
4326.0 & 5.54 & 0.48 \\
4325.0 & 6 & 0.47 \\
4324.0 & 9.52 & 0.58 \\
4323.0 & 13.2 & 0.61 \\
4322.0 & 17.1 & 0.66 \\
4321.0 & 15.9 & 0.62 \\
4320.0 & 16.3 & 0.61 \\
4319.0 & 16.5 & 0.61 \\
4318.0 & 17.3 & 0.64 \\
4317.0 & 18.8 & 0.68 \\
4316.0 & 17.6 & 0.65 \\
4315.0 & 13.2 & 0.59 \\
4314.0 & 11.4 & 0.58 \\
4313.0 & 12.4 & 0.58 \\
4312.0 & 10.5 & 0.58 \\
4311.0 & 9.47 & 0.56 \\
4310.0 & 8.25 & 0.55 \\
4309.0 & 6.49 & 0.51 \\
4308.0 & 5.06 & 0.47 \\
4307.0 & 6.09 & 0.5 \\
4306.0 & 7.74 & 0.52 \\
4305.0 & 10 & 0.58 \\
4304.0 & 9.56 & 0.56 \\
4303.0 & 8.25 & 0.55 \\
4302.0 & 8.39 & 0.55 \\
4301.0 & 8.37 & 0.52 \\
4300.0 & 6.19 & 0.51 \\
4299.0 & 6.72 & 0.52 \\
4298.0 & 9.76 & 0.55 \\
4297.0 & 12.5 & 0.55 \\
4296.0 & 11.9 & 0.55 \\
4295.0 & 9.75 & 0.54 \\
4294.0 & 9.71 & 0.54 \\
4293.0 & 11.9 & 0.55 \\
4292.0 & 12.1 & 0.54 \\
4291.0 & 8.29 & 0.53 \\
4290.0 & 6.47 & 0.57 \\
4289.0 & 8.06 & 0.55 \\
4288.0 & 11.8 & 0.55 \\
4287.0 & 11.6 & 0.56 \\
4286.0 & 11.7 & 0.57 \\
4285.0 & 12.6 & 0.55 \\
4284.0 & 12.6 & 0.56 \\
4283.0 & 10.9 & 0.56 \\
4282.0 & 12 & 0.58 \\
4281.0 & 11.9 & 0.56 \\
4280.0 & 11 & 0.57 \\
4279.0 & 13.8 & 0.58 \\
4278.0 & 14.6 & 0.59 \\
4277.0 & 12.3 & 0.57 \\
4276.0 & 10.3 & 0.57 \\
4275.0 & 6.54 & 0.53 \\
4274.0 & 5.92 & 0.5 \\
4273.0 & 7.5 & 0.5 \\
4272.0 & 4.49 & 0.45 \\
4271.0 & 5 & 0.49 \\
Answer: 0.8 AA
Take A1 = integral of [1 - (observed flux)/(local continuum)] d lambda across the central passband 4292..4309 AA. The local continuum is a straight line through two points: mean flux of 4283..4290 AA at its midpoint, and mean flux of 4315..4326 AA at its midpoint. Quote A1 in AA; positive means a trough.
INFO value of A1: 4.7 AA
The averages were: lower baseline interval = 11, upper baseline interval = 14.3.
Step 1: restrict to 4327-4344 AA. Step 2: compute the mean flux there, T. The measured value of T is 15.4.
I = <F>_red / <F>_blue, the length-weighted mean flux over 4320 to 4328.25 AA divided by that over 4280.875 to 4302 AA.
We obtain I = 1.2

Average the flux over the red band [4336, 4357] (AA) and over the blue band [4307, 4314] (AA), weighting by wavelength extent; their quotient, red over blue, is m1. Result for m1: 1.7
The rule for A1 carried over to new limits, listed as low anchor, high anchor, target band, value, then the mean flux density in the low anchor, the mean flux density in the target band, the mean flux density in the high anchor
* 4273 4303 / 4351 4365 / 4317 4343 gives -2.2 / 10.3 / 14.6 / 15.6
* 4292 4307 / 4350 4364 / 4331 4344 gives -1.9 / 9.32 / 15.3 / 15.4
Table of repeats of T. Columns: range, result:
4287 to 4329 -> 10.8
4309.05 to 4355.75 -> 14.4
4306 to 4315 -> 8.9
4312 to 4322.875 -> 15.3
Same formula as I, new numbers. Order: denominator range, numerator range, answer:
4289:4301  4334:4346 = 1.56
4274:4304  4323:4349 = 1.41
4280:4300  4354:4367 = 1.60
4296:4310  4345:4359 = 1.90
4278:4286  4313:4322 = 1.29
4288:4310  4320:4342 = 1.61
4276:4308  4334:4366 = 1.54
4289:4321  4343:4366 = 1.53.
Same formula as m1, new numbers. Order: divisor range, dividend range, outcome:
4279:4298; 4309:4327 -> 1.15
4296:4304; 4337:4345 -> 1.51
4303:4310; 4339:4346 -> 1.87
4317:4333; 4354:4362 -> 1.11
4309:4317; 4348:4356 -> 1.26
